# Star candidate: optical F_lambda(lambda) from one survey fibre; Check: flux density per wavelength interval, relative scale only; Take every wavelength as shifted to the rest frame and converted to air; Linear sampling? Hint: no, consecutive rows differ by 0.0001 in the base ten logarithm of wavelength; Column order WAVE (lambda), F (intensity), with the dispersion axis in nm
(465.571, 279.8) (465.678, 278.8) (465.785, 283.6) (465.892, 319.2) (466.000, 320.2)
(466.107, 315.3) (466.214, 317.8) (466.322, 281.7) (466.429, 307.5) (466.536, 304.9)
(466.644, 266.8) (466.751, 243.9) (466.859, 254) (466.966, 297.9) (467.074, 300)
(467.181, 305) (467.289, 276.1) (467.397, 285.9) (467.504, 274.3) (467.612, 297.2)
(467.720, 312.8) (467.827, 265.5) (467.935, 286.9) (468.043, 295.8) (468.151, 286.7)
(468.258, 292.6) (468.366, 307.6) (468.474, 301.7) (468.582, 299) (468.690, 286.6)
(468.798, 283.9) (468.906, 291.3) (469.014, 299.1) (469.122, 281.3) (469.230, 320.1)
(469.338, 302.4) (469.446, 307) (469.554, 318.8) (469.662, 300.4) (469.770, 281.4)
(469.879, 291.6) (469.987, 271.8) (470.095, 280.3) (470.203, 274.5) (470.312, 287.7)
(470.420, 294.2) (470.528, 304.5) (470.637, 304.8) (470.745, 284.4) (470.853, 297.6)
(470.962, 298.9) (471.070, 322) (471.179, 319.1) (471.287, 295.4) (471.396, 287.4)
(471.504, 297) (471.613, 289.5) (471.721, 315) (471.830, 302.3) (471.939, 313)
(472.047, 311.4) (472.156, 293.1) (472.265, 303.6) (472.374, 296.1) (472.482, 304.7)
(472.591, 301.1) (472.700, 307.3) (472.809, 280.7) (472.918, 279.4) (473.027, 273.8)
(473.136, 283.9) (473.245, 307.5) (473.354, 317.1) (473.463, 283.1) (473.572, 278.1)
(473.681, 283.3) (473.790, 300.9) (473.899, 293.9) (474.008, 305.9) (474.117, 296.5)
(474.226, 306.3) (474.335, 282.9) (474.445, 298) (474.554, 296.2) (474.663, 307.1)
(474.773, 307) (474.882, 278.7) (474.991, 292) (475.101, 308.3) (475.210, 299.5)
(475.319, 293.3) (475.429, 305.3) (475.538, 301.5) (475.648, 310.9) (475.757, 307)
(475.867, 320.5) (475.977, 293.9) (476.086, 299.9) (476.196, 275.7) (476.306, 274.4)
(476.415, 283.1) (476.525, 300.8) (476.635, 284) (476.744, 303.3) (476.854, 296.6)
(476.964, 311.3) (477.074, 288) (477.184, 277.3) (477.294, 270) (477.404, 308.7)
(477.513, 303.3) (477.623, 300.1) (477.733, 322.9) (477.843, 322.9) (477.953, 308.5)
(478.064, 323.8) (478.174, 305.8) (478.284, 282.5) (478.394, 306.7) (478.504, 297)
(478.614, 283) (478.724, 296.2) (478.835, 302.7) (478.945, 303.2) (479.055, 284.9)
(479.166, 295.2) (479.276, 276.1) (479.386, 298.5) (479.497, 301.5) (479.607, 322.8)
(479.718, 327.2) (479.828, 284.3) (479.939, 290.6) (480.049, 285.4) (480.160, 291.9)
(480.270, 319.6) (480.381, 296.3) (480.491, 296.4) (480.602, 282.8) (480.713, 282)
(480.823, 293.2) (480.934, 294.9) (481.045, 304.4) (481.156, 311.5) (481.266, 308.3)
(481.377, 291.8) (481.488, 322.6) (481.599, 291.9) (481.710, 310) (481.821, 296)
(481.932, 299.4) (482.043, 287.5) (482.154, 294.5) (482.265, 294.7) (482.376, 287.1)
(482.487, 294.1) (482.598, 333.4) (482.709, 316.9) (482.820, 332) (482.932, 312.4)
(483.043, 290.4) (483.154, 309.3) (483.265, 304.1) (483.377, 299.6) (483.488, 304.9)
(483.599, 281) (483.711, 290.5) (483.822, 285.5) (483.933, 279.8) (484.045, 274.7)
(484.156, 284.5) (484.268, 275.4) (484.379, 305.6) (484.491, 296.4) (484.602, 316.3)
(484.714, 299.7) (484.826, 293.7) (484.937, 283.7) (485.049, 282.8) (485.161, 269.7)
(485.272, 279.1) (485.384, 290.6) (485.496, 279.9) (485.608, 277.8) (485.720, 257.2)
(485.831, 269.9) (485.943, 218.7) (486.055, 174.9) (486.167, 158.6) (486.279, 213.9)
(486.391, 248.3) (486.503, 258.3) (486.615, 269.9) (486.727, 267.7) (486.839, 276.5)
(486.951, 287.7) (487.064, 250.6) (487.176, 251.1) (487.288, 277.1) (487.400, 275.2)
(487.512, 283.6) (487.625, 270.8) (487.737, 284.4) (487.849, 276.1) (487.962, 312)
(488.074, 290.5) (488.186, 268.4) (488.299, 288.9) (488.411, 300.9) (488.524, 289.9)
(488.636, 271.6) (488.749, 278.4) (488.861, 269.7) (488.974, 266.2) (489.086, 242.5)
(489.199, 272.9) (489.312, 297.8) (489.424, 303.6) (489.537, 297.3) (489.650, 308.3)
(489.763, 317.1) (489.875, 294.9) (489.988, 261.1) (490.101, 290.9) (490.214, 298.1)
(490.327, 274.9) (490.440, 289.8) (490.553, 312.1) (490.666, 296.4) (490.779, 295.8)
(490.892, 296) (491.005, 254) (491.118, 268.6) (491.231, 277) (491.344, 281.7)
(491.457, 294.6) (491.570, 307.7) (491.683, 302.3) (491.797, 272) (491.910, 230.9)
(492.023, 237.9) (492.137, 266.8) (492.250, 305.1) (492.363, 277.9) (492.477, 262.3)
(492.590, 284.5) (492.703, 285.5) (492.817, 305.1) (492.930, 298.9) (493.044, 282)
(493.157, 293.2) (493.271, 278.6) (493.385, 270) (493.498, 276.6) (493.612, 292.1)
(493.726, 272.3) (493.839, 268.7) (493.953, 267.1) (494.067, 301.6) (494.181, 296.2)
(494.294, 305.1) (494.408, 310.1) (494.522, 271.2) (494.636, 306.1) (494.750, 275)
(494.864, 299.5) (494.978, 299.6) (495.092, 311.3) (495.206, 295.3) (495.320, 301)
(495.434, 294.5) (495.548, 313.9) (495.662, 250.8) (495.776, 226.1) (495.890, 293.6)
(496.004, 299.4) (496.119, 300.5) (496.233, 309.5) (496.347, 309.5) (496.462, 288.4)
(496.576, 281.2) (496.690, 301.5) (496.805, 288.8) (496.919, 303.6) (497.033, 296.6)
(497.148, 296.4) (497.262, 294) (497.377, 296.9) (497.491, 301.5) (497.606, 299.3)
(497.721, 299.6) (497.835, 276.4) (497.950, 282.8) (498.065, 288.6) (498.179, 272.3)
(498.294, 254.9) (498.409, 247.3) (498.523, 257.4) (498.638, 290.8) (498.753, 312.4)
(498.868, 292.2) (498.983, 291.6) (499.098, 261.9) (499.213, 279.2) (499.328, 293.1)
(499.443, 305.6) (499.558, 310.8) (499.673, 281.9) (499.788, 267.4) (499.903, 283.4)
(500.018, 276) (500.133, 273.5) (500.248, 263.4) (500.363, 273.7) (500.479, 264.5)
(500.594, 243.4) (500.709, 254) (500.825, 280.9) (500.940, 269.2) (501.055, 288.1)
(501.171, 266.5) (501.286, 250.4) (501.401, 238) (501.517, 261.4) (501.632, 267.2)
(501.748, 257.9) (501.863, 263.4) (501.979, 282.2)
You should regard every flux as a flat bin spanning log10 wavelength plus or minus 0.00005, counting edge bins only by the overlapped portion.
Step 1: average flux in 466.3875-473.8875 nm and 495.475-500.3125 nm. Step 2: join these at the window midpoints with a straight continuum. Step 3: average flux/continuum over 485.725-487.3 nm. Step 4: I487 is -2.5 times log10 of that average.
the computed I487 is 0.18 mag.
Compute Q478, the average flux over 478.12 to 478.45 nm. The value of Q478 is 299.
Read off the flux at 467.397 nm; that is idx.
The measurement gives 285.9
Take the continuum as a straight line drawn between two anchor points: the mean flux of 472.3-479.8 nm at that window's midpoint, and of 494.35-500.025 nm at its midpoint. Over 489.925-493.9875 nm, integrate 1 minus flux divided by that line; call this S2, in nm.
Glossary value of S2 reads 0.13 nm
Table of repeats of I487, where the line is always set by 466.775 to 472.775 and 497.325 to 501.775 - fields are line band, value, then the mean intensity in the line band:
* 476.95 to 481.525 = -0.037 mag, 299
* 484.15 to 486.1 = 0.039 mag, 276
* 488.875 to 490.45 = -0.013 mag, 286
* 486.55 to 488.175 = 0.030 mag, 276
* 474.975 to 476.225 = -0.036 mag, 301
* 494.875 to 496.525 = -0.052 mag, 293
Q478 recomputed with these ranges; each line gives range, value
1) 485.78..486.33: 206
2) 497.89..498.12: 285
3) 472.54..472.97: 292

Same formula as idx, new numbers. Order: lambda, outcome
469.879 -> 291.6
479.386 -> 298.5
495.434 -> 294.5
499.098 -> 261.9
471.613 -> 289.5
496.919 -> 303.6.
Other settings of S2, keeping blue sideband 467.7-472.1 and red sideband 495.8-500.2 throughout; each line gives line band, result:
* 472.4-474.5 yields 0.01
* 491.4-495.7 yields 0.05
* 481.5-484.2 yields -0.05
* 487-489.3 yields 0.11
